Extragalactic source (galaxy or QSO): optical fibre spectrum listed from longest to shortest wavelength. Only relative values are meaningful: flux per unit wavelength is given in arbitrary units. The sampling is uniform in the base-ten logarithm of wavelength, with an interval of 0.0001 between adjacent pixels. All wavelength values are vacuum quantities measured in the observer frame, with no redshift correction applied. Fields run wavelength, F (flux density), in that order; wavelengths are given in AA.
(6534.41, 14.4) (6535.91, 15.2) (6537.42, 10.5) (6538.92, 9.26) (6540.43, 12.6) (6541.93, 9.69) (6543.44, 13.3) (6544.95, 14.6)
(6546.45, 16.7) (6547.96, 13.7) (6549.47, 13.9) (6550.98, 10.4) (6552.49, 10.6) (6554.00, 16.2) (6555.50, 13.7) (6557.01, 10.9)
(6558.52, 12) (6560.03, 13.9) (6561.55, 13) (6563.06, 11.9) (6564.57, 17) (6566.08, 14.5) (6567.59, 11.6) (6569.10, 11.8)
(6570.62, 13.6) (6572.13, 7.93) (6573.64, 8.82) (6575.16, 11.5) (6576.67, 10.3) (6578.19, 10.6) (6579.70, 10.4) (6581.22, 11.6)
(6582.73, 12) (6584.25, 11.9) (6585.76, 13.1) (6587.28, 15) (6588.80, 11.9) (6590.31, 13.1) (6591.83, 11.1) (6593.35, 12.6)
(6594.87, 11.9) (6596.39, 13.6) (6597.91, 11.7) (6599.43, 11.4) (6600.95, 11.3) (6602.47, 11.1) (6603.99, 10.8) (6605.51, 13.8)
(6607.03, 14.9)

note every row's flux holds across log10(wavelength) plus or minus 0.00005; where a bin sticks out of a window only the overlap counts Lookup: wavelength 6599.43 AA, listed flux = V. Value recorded 11.4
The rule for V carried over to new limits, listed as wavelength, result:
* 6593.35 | 12.6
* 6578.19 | 10.6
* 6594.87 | 11.9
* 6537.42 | 10.5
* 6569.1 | 11.8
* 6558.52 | 12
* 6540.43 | 12.6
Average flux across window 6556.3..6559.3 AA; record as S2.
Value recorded 11.5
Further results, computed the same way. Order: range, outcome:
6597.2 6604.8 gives 11.3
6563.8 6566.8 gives 15.8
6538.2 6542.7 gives 10.5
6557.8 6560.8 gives 12.9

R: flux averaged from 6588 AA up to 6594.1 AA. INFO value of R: 12.2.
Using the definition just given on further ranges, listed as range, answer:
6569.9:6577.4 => 10.4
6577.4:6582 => 10.9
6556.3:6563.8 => 12.3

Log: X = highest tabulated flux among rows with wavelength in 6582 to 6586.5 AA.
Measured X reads 13.1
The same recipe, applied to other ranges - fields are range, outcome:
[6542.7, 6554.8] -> 16.7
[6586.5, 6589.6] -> 15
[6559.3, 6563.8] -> 13.9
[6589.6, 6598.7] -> 13.6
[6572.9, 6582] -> 11.6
